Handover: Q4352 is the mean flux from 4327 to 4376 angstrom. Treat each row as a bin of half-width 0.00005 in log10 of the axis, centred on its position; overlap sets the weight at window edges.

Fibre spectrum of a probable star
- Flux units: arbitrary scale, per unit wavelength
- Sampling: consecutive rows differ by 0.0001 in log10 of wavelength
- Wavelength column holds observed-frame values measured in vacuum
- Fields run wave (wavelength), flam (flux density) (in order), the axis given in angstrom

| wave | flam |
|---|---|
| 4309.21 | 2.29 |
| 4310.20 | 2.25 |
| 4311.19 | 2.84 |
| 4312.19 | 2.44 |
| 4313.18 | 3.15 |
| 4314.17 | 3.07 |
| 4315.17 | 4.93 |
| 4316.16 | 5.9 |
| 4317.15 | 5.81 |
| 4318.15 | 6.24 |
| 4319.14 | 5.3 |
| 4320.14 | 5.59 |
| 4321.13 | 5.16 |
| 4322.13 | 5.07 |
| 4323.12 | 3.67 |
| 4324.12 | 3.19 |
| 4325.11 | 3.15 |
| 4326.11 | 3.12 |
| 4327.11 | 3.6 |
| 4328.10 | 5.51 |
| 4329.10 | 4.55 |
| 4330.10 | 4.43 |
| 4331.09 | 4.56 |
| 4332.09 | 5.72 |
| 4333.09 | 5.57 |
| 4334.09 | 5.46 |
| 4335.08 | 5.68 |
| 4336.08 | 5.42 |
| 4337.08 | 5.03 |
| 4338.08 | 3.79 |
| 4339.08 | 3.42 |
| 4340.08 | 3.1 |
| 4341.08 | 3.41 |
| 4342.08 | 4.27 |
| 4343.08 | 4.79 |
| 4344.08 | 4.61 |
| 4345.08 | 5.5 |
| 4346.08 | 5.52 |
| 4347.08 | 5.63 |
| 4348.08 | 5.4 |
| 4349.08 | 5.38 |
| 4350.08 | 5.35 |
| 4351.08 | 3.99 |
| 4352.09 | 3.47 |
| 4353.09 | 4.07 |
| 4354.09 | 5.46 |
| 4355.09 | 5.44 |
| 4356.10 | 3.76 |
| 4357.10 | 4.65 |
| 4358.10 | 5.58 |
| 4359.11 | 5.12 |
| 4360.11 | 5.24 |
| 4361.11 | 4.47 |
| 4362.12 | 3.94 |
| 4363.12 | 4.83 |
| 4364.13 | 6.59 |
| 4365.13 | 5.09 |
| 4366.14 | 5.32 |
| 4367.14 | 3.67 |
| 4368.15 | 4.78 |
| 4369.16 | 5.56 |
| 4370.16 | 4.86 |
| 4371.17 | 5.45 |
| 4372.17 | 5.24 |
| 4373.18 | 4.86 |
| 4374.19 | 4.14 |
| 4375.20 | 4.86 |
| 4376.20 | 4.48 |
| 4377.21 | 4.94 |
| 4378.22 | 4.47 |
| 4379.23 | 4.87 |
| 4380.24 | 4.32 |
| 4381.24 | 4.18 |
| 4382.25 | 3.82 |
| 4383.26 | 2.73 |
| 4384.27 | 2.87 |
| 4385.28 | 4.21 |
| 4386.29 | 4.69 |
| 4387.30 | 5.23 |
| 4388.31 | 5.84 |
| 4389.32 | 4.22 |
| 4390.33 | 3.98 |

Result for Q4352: 4.83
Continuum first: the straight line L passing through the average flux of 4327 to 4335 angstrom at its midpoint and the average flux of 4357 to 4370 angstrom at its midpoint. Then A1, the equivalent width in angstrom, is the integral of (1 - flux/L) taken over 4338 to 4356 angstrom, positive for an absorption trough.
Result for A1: 1.5 angstrom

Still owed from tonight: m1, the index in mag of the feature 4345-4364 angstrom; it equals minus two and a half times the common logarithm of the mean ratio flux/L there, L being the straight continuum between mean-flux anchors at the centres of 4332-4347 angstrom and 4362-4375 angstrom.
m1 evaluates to -0.01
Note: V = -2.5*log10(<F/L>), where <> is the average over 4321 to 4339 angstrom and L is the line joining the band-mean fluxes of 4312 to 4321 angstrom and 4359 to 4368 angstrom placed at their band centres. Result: 0.066 mag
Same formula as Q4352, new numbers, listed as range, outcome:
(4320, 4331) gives 4.25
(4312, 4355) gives 4.64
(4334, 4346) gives 4.54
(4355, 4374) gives 4.95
